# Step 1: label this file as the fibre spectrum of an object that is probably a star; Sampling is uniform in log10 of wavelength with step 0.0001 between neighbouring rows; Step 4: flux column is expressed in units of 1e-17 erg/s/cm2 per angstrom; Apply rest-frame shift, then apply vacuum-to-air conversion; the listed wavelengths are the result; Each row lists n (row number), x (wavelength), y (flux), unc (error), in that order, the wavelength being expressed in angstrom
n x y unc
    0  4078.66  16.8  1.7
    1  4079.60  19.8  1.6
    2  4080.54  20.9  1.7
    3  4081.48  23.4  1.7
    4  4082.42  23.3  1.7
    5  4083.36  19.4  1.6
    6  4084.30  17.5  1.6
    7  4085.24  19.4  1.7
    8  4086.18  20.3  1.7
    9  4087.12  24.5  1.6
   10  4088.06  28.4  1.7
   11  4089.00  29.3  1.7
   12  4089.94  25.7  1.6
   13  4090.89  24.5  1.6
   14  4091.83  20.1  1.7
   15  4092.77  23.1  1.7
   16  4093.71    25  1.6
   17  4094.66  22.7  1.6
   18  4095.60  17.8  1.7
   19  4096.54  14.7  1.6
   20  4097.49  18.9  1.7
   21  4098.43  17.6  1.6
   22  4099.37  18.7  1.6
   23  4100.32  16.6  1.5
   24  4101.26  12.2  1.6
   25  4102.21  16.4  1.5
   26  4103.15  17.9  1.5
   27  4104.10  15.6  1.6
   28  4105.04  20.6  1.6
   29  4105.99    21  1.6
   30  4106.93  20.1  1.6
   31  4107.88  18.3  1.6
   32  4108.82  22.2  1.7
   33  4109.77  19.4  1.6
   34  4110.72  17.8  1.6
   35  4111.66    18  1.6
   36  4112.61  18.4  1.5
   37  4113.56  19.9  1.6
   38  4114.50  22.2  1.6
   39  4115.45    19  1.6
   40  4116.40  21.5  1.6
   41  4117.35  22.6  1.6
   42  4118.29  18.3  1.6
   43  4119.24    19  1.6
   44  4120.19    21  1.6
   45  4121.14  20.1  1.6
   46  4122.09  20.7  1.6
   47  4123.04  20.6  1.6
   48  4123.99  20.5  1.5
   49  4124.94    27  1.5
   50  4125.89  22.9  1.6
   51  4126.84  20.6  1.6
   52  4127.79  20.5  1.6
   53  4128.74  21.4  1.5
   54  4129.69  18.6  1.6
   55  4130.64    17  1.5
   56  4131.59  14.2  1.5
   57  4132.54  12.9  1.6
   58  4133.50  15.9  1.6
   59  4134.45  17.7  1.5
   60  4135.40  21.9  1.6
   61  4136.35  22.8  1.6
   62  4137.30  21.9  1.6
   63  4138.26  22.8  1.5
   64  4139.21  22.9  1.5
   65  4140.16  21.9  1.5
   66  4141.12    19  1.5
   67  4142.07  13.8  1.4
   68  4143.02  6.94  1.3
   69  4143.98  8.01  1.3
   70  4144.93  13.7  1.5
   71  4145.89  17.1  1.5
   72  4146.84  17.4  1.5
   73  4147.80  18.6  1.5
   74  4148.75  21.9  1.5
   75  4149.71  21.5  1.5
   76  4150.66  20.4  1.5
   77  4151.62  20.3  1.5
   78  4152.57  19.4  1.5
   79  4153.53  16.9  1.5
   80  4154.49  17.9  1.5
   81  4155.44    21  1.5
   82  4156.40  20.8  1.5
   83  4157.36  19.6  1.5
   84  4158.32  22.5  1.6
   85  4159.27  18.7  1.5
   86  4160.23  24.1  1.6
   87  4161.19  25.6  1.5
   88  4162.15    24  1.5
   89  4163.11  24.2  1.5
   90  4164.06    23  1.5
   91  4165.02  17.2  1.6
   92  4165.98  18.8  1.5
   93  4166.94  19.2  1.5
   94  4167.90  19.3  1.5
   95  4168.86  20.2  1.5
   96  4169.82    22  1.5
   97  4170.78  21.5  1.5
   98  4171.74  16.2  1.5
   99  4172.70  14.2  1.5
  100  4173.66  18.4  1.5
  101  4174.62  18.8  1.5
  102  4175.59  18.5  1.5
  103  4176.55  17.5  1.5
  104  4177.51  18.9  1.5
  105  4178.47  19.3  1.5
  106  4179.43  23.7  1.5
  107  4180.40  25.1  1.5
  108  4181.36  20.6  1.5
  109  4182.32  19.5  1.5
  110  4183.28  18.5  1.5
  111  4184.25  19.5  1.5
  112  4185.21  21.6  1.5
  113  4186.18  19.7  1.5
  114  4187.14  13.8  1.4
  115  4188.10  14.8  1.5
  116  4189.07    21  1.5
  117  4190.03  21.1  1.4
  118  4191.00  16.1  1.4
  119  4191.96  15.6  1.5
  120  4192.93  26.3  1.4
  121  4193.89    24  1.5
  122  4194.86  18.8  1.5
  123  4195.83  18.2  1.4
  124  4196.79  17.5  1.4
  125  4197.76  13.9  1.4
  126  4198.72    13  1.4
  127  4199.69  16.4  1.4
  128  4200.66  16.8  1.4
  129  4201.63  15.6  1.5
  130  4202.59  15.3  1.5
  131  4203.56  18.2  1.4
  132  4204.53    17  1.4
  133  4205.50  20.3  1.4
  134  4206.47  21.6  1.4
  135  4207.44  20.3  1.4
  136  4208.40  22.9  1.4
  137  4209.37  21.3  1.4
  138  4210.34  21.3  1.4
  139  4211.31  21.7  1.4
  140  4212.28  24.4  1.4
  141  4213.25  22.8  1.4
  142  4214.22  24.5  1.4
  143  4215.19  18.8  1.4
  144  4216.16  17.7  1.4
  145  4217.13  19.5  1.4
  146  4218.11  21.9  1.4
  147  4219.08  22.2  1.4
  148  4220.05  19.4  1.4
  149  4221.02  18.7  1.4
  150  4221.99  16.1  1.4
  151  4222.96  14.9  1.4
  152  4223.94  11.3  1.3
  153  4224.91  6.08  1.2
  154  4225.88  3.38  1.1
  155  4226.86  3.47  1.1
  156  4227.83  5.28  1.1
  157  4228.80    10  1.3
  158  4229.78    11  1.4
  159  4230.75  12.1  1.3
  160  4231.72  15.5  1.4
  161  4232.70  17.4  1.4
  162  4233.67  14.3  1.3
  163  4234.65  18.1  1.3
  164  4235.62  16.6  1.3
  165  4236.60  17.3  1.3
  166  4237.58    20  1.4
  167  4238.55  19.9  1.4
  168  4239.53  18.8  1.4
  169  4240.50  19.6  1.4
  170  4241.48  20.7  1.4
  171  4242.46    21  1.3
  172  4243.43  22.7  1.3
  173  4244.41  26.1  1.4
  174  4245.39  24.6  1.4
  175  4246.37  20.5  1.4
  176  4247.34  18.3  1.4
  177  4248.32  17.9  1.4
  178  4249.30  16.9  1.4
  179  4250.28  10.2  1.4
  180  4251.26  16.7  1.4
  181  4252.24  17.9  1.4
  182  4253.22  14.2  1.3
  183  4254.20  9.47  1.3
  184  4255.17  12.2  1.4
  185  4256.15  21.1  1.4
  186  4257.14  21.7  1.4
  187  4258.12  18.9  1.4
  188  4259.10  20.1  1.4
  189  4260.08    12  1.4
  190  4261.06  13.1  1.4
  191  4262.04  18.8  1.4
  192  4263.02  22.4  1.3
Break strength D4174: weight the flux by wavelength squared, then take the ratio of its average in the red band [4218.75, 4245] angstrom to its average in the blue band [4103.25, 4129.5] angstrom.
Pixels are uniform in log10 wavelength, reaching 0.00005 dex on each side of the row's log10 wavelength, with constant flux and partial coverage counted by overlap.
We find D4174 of 0.81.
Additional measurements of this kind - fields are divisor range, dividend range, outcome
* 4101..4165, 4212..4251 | 0.91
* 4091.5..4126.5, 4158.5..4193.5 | 1.05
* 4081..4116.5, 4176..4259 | 0.93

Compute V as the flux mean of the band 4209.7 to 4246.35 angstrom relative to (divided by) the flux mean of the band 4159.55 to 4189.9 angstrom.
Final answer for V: 0.9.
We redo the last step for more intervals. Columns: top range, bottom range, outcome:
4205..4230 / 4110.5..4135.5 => 0.87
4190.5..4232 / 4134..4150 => 0.93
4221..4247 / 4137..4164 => 0.81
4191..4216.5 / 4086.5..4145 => 0.99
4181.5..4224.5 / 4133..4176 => 0.98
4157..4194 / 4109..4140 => 1.00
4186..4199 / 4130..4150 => 1.03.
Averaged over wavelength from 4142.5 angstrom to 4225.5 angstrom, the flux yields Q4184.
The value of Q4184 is 19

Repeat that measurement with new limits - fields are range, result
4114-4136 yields 19.9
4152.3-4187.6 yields 20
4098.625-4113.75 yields 18.3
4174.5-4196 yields 19.6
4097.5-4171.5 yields 19.4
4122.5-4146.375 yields 18.5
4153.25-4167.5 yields 20.9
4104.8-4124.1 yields 20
